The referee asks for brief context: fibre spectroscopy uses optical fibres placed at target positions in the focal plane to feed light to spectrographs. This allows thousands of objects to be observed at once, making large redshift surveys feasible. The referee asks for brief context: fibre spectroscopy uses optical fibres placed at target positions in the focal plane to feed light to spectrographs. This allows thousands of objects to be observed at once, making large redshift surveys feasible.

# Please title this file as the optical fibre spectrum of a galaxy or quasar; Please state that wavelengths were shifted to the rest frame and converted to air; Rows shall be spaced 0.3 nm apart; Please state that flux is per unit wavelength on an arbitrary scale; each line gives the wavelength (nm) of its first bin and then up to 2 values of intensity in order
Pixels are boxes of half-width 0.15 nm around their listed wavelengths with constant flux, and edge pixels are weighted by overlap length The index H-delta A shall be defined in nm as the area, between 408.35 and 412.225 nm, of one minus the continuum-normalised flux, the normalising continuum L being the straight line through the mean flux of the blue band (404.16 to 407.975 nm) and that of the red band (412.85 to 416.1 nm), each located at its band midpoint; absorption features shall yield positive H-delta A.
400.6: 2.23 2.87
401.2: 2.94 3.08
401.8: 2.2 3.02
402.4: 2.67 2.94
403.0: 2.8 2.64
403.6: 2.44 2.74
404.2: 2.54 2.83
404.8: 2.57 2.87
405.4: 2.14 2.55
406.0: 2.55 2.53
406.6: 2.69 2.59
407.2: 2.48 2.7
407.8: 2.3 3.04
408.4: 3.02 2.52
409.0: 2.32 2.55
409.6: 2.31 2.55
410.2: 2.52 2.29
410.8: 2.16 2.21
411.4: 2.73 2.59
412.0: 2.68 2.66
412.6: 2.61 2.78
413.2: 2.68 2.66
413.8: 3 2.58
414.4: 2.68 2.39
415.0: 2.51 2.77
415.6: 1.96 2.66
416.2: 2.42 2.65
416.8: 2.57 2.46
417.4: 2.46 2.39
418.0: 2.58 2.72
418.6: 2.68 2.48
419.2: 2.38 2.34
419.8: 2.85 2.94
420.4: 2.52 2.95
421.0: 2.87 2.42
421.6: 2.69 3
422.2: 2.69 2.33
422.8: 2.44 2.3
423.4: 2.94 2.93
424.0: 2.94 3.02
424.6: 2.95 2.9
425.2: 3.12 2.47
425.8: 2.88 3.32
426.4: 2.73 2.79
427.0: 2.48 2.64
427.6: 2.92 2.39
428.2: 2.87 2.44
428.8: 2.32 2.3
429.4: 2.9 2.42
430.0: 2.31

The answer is 0.15 nm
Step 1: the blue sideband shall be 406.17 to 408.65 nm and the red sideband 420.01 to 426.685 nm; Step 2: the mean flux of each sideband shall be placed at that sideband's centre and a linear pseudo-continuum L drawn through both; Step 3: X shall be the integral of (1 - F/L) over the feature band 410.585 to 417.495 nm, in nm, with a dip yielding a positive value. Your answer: 0.400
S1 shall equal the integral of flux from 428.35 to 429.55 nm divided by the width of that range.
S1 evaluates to 2.49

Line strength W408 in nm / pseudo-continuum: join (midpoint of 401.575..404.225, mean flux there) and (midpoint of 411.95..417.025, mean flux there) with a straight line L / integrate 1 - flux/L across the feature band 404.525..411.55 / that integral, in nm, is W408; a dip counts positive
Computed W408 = 0.30 nm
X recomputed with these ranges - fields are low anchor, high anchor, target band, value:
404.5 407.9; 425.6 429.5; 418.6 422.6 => -0.018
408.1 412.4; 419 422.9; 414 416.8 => 0.075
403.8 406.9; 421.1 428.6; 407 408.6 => -0.050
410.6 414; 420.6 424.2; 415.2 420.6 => 0.238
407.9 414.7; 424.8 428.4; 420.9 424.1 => 0.064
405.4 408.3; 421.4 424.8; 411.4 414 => -0.061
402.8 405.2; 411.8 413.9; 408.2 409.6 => 0.058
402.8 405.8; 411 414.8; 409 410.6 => 0.120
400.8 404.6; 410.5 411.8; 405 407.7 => 0.041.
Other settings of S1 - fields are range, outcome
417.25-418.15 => 2.48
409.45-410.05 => 2.43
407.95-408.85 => 2.86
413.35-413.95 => 2.83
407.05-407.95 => 2.49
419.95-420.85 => 2.8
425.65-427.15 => 2.84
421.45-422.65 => 2.68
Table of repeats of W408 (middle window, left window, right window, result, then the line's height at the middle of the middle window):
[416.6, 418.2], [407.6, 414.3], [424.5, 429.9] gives 0.08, 2.63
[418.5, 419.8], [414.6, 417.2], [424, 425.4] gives 0.08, 2.67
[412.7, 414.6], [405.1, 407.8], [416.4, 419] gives -0.13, 2.55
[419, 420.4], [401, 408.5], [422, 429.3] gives 0.05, 2.7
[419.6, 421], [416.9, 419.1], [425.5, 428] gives -0.11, 2.59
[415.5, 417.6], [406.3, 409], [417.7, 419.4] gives 0.08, 2.56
